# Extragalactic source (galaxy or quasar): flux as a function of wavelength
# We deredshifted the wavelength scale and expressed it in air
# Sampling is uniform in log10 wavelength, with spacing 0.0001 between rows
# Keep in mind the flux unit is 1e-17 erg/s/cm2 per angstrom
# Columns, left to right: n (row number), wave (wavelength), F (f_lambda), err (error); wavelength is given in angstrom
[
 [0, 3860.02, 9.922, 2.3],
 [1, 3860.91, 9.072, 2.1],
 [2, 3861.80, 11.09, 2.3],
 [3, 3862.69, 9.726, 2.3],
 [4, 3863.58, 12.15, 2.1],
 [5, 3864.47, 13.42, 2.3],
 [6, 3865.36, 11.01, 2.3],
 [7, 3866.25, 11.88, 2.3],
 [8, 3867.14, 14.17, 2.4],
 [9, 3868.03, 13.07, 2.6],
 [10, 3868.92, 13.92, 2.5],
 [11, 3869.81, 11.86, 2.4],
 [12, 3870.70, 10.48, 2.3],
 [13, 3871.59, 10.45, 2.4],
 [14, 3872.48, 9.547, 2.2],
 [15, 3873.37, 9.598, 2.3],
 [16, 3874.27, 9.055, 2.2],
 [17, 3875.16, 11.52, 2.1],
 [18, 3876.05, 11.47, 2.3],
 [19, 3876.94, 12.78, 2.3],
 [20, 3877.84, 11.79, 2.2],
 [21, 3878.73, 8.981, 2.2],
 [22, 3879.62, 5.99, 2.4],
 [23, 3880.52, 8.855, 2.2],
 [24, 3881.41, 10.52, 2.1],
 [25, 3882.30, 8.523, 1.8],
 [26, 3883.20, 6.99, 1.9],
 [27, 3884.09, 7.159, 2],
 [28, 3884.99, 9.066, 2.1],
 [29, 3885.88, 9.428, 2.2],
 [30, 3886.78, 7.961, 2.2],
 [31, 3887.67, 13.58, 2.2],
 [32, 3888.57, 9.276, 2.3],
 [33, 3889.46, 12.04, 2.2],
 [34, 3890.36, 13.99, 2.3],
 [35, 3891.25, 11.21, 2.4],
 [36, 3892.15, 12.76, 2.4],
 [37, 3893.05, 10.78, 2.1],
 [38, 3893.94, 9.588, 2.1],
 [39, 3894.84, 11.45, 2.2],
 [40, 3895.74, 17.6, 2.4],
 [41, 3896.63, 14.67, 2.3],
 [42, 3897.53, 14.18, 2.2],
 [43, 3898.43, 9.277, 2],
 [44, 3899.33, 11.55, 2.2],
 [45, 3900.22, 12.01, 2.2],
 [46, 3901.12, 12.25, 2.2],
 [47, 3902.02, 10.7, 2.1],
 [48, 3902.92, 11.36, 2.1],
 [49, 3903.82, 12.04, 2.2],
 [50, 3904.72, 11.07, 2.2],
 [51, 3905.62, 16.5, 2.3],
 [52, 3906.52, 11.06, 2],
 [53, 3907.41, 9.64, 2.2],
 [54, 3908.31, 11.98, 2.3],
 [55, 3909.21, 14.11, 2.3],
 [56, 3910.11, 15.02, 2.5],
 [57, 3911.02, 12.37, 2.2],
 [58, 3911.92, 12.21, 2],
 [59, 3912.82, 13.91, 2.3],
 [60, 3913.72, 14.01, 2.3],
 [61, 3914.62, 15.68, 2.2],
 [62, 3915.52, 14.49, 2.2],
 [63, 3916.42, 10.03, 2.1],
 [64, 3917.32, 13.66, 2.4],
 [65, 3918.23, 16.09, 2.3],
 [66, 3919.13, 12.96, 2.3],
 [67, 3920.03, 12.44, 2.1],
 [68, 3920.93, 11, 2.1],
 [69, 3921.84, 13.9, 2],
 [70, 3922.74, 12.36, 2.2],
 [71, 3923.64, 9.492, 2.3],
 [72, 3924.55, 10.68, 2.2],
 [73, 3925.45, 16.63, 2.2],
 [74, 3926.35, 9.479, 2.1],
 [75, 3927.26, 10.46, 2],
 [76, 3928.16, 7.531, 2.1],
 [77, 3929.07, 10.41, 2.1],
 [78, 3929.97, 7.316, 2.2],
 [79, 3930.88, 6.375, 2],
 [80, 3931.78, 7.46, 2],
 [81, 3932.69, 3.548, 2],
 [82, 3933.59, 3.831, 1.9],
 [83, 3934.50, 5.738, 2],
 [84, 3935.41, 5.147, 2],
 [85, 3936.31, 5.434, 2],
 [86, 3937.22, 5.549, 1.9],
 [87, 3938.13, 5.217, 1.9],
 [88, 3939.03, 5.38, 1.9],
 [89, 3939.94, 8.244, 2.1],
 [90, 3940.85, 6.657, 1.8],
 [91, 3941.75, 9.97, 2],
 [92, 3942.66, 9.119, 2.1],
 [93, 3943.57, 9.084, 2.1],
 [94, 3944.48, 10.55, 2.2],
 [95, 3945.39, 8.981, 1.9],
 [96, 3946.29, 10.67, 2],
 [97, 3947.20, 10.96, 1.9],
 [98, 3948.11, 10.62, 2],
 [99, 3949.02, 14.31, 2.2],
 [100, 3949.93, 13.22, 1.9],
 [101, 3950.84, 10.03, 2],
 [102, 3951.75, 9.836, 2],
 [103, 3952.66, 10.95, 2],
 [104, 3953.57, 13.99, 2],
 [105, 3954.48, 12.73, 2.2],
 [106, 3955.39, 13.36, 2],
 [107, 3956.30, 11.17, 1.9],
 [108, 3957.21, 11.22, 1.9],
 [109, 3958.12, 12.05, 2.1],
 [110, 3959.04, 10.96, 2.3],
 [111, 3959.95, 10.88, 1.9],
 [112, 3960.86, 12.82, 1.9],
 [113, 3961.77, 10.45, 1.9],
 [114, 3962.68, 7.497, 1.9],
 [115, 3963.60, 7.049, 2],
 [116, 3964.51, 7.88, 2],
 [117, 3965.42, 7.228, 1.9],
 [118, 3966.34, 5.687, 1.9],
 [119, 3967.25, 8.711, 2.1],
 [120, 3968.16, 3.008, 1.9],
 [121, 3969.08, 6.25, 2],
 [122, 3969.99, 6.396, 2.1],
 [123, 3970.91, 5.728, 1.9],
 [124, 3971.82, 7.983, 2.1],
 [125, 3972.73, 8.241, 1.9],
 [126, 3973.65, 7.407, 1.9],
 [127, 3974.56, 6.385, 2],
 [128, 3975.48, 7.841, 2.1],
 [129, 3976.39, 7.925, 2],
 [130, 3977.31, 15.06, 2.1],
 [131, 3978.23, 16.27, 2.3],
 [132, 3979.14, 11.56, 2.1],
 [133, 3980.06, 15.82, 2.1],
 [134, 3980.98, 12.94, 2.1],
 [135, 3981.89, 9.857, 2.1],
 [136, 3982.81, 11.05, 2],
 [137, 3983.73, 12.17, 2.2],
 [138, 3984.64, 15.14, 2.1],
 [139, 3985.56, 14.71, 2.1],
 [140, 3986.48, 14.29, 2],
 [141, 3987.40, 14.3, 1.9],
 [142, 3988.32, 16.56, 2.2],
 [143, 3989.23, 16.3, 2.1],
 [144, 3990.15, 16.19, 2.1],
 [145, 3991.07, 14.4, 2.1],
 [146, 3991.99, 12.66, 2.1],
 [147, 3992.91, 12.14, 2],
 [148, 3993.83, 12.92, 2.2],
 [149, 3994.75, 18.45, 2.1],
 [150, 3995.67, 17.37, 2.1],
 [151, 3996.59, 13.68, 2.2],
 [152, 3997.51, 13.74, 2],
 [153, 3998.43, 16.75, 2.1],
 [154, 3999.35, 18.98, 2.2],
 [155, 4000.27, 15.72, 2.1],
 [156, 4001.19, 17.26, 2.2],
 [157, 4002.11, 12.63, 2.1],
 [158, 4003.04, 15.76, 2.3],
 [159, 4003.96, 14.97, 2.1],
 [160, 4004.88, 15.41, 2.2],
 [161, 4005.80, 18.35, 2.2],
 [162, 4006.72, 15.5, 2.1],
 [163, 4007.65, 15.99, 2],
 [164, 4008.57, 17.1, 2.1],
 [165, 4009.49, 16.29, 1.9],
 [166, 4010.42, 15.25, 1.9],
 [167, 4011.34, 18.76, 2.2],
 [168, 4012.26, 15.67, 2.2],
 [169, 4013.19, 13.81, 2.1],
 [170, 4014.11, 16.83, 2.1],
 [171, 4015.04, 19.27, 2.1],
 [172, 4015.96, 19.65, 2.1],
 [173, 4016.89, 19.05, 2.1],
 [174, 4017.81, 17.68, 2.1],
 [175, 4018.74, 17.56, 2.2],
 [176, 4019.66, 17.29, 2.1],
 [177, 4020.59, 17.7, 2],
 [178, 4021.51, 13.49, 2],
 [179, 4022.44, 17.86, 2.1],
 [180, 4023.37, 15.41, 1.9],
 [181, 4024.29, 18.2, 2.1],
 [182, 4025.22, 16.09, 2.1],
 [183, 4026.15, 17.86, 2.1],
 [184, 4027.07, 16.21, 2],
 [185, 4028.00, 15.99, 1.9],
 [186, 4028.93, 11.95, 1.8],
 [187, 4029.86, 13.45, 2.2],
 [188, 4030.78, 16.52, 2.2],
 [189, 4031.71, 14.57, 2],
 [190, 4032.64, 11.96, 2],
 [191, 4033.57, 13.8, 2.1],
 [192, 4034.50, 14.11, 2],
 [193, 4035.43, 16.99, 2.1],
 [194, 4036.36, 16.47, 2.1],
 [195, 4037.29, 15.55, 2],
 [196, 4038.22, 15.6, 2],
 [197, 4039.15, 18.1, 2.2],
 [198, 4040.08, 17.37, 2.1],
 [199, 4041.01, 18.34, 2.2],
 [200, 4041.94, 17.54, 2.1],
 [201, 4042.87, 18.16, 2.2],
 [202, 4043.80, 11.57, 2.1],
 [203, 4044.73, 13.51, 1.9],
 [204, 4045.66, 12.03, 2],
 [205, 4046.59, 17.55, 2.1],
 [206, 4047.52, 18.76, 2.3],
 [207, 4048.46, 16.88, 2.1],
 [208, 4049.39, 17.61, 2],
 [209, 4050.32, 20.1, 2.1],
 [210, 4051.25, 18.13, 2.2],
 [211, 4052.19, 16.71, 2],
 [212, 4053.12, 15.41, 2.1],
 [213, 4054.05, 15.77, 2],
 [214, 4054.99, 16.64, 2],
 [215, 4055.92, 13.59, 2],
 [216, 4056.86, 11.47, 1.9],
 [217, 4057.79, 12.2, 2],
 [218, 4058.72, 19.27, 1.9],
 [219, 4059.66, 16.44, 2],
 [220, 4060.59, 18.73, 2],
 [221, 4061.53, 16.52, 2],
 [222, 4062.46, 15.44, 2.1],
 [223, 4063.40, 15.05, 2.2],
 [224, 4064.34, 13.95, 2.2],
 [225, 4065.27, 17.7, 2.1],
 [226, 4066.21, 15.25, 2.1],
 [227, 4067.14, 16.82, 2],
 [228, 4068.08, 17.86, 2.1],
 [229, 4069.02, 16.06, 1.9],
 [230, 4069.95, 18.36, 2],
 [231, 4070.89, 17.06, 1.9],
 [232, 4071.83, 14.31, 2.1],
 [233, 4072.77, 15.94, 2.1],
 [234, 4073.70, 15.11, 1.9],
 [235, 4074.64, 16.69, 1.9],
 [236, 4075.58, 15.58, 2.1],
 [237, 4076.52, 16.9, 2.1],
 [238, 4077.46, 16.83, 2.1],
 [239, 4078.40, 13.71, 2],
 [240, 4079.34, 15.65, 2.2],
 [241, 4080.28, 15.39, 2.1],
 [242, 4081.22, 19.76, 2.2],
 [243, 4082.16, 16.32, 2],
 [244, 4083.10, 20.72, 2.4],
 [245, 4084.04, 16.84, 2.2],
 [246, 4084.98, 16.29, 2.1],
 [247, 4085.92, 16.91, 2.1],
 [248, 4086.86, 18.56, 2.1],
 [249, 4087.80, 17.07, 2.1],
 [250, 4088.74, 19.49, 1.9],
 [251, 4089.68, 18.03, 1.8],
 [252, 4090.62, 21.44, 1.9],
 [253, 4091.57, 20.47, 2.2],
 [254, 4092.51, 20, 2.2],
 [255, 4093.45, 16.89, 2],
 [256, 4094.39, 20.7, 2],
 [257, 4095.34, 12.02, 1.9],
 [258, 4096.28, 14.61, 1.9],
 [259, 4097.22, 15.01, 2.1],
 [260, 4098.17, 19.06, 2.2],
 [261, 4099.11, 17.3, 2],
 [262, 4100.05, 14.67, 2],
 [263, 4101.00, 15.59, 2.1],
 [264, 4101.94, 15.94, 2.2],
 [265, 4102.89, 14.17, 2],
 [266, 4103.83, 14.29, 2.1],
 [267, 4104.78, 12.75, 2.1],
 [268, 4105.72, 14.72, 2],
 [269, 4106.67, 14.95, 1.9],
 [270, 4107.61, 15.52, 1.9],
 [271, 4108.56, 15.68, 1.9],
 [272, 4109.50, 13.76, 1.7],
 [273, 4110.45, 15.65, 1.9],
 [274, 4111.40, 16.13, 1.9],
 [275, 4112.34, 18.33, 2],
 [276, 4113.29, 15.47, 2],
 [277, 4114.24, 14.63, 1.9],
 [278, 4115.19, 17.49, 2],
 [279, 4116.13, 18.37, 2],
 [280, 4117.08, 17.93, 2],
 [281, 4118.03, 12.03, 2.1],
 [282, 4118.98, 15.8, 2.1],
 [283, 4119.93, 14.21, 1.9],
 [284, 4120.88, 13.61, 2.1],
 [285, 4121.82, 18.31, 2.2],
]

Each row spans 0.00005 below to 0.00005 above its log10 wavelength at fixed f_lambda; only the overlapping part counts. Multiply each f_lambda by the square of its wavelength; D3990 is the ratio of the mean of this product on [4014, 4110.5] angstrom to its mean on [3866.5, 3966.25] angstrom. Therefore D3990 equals 1.6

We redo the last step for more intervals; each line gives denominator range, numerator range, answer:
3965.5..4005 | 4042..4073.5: 1.34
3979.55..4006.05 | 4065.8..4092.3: 1.21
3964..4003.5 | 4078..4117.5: 1.45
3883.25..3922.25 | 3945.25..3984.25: 0.86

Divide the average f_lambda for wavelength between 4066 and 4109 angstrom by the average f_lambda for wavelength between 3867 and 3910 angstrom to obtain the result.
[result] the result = 1.5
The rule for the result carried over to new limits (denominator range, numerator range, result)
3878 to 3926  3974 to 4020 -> 1.27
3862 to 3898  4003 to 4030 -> 1.49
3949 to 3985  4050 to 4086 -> 1.61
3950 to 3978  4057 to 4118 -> 1.76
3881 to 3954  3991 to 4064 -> 1.50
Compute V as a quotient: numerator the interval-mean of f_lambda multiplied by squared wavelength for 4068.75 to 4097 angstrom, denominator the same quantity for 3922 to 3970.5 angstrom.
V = 2.02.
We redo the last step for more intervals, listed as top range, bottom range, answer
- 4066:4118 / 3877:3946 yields 1.72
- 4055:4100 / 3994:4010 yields 1.08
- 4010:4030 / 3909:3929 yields 1.39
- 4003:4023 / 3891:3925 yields 1.41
